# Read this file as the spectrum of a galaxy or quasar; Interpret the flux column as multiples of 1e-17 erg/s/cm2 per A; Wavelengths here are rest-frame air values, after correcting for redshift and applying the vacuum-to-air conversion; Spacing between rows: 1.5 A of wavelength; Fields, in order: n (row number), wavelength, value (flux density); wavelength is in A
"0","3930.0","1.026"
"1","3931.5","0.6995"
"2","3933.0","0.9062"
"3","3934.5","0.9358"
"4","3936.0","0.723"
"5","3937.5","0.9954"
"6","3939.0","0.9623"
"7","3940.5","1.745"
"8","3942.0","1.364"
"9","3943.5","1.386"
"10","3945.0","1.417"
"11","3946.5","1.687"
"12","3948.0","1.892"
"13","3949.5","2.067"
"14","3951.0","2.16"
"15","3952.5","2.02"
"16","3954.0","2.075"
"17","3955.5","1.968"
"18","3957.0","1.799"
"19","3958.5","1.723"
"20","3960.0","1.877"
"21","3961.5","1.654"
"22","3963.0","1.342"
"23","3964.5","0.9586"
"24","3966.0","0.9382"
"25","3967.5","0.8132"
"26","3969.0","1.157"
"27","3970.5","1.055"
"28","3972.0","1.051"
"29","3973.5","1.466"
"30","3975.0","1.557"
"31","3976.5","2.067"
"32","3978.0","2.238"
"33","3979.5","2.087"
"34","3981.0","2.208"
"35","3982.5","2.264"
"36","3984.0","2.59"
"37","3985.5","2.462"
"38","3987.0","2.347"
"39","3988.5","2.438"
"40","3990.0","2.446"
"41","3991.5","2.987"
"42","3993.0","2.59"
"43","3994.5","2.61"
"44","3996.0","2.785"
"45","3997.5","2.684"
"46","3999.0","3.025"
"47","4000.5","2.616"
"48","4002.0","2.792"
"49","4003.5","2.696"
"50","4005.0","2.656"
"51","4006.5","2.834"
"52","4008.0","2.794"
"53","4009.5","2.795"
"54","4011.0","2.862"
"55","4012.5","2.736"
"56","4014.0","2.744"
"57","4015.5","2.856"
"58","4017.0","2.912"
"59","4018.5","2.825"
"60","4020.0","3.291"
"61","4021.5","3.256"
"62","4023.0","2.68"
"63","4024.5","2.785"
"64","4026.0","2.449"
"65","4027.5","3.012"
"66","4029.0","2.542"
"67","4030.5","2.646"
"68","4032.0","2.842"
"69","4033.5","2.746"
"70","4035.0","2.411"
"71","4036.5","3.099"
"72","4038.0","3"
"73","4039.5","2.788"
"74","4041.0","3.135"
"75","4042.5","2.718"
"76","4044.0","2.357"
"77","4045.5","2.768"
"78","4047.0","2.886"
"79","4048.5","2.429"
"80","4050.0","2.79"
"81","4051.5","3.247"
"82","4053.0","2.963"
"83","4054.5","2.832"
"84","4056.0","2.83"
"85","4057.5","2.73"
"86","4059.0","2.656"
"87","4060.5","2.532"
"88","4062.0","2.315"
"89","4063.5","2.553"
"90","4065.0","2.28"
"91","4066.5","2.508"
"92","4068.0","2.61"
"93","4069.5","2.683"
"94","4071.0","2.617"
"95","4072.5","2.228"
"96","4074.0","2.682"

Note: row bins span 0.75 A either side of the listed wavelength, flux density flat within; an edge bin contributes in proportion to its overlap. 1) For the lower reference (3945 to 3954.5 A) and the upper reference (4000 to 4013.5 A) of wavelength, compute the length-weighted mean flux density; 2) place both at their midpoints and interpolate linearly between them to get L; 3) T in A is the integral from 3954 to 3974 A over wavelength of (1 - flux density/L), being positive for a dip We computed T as 6.8 A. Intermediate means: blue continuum 1.94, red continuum 2.76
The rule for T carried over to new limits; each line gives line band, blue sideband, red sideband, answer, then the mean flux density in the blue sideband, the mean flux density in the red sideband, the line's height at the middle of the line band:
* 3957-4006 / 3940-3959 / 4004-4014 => 6.09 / 1.79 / 2.77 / 2.32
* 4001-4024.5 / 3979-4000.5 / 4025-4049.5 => -1.81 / 2.55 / 2.74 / 2.64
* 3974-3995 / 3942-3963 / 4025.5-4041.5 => -1.38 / 1.79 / 2.79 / 2.19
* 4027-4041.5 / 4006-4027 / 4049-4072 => -0.21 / 2.85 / 2.67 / 2.77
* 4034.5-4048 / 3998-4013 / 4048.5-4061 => 0.01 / 2.78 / 2.8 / 2.8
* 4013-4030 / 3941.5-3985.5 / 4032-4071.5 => -3.46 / 1.7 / 2.71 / 2.37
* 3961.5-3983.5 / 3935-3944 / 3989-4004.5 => 5.97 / 1.18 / 2.72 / 2.07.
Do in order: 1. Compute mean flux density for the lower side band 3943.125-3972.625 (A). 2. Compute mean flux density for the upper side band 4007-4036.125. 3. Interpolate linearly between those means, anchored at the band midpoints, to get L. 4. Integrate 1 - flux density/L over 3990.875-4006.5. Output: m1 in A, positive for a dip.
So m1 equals -2.6 A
